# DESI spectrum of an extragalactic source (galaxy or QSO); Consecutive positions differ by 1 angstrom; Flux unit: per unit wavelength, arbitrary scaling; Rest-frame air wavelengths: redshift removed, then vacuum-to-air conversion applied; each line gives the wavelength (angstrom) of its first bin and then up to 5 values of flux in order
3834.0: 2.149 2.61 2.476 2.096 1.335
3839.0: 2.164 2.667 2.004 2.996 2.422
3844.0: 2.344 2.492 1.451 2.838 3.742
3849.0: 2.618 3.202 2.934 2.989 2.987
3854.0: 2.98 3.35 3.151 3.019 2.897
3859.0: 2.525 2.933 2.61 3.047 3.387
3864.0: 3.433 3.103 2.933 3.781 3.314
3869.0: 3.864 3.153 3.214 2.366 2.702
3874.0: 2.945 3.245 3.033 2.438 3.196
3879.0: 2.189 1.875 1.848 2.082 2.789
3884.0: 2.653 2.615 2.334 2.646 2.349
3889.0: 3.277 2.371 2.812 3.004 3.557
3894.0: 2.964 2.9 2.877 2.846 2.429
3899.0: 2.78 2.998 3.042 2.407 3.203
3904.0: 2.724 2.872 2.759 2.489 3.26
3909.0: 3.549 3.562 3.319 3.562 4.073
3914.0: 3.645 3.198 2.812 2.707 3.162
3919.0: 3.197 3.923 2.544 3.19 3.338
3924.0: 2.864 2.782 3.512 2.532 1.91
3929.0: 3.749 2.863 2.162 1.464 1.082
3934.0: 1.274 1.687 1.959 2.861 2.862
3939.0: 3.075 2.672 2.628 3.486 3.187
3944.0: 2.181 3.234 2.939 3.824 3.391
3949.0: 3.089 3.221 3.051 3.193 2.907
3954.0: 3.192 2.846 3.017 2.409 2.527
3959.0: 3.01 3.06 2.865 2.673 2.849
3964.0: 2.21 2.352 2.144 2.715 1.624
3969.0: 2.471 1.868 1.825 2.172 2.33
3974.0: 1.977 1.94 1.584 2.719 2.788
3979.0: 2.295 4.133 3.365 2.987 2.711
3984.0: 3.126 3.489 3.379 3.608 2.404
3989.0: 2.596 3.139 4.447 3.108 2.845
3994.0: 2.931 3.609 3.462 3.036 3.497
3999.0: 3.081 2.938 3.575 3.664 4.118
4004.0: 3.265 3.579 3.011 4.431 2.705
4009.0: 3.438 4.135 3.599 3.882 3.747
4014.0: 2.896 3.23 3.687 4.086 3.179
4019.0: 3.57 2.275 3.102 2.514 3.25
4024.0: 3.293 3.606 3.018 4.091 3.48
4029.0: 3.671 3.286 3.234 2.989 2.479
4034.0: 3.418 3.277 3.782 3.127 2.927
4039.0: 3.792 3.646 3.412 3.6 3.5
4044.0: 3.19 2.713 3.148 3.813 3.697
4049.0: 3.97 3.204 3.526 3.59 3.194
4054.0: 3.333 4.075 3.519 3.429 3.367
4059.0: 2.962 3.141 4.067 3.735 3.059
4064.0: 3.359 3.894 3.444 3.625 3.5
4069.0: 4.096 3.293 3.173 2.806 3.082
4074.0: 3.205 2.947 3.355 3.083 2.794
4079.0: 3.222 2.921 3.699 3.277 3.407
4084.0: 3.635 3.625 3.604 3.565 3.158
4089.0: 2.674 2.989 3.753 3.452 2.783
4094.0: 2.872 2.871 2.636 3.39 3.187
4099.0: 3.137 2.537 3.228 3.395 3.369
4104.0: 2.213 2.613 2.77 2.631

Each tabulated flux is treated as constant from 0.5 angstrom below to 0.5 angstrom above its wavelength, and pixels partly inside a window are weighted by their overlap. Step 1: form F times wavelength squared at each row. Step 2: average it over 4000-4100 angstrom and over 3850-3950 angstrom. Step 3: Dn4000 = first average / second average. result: 1.25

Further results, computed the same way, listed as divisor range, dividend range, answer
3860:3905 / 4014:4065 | 1.28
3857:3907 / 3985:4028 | 1.26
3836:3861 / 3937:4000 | 1.14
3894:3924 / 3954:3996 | 0.92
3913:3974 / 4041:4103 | 1.30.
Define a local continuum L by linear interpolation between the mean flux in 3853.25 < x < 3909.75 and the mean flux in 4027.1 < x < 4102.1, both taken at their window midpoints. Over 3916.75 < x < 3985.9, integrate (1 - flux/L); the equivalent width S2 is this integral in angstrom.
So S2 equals 7.6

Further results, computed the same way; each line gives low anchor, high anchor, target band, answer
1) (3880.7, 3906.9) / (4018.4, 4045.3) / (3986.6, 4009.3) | -1.31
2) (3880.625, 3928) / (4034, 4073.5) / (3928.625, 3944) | 3.01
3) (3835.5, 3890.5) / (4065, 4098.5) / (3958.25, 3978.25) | 4.26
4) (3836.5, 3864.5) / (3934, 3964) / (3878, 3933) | -0.91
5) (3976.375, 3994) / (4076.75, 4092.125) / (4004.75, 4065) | -3.71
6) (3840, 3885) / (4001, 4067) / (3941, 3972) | 3.82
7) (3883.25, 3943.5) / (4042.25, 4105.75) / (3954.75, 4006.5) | 2.73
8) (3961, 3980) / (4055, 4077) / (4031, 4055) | -1.83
